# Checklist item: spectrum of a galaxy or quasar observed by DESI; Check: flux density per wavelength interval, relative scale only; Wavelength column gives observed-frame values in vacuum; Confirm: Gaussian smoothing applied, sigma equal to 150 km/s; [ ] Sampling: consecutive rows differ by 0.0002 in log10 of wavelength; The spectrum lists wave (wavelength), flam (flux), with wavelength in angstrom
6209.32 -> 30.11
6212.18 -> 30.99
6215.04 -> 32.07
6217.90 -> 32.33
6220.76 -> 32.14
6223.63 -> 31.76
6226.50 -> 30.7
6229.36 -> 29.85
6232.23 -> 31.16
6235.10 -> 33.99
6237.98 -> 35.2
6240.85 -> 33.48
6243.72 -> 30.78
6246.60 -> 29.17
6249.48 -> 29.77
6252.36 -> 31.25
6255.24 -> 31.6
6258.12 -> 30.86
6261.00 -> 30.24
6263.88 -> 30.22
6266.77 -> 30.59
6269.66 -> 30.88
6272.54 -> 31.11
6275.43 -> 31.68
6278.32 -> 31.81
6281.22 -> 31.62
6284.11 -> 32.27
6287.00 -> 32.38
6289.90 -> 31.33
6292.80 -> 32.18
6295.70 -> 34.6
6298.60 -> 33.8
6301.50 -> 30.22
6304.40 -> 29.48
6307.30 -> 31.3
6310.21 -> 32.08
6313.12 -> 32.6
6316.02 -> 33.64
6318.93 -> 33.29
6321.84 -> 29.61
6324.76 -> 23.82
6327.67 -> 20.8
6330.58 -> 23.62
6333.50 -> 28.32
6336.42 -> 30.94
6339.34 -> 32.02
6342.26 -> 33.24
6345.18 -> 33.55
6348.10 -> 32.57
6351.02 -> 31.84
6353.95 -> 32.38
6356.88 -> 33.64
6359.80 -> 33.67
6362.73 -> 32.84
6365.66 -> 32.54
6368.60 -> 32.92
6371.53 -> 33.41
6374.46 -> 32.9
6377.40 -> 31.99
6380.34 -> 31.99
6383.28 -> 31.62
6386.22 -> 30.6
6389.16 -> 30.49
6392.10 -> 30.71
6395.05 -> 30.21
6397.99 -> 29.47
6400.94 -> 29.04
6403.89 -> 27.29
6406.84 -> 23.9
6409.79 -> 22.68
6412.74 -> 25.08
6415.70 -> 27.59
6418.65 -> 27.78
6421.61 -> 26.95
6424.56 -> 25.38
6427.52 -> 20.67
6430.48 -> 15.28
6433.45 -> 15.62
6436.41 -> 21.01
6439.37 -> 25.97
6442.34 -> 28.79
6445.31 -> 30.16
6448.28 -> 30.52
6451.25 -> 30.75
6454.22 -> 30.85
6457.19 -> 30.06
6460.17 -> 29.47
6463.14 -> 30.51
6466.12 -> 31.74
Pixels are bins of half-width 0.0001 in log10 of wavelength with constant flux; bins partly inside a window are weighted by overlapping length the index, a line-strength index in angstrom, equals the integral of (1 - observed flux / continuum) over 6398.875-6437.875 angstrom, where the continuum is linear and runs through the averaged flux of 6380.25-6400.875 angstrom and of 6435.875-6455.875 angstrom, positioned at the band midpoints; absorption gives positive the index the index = 7.7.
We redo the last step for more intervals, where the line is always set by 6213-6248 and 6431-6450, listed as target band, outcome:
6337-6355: -2.88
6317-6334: 1.22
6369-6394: -4.54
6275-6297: -1.62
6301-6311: -0.47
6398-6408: -0.41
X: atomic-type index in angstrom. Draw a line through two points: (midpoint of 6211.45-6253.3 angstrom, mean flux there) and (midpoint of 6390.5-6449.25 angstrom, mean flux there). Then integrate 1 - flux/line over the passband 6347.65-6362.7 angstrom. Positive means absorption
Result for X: -2.77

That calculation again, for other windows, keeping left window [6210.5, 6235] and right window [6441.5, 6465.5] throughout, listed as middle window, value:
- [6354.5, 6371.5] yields -1.3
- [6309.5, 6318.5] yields -0.5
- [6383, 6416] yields 2.6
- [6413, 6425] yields 1.4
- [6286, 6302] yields -0.7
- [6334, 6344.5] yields -0.3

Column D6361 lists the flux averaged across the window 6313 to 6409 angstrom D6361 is 30.6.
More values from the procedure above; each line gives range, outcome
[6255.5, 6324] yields 31.6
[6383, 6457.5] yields 26.7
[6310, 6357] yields 30.3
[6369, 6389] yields 32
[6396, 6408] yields 27.6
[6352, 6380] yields 32.9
